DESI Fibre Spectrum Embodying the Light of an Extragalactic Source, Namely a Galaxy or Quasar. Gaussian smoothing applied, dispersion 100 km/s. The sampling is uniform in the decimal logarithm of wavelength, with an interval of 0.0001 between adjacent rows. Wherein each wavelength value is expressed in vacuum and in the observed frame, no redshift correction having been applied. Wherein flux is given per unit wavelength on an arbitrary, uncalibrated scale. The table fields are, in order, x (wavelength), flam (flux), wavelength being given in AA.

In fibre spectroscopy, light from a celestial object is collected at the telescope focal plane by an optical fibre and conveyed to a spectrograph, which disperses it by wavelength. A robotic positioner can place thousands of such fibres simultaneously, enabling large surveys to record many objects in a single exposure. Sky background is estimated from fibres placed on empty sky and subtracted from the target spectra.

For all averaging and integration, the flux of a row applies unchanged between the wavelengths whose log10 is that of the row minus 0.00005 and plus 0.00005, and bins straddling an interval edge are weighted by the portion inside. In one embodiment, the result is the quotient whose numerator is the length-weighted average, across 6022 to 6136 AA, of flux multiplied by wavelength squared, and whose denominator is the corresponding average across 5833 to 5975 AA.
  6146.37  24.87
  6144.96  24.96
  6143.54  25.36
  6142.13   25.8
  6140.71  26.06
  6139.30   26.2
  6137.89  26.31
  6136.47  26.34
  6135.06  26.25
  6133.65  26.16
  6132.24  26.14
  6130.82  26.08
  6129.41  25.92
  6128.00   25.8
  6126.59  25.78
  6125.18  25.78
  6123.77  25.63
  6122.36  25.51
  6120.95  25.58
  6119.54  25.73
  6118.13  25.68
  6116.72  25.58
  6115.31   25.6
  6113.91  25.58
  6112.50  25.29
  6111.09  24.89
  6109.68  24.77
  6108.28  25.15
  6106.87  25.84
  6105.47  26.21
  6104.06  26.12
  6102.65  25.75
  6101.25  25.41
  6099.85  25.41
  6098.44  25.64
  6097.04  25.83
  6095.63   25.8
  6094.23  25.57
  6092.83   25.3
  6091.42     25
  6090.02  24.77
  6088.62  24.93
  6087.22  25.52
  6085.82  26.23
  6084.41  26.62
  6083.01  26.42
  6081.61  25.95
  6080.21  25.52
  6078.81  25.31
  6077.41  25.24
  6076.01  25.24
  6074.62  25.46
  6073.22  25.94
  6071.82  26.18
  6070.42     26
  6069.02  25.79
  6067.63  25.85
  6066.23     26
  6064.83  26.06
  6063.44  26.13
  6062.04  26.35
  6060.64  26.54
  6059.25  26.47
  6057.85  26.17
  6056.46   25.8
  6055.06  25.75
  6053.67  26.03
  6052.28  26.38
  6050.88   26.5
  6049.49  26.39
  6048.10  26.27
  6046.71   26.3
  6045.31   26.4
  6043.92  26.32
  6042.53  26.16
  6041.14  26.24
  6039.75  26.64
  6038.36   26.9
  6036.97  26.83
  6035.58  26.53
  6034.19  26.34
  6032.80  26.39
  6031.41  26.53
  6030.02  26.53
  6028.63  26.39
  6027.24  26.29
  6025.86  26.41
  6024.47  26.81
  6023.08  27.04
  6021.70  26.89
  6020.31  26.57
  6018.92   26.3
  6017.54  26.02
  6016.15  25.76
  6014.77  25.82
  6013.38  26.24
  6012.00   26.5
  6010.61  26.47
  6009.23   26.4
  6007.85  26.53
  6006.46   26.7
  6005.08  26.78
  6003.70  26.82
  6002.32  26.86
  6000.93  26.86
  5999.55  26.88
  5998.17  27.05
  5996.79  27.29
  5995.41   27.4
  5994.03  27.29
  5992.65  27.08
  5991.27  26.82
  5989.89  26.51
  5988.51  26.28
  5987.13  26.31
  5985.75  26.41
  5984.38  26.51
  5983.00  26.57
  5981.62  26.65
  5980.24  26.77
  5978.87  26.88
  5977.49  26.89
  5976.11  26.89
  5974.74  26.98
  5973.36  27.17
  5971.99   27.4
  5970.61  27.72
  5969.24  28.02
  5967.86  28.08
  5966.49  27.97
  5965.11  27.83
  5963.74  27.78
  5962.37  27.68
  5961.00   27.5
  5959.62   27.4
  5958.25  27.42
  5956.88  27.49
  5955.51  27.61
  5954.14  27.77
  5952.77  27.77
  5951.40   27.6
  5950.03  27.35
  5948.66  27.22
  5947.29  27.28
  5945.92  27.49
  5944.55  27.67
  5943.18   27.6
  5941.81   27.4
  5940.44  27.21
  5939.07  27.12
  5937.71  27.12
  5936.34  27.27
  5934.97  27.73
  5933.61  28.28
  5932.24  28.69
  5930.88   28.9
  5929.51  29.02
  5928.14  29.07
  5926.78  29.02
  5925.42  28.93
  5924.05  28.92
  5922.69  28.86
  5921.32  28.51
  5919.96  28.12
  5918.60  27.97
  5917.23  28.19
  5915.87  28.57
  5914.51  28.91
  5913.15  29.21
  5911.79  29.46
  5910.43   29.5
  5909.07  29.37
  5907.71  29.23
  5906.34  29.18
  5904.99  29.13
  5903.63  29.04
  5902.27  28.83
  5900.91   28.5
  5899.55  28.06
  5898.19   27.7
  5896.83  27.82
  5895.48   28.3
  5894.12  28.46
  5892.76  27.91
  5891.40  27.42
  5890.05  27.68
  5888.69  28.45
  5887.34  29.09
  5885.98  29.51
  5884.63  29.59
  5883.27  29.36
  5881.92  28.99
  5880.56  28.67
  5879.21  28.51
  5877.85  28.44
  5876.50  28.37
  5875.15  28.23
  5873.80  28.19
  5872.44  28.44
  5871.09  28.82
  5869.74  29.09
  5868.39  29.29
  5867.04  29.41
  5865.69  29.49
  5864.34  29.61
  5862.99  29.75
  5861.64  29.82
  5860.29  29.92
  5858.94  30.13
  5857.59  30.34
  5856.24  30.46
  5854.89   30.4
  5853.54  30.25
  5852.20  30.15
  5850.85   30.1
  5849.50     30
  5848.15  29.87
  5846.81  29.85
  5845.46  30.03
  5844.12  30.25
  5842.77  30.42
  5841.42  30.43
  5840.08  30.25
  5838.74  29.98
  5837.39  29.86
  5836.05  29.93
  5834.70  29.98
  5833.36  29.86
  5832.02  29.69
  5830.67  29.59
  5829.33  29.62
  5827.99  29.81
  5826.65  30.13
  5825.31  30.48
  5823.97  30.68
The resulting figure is 0.96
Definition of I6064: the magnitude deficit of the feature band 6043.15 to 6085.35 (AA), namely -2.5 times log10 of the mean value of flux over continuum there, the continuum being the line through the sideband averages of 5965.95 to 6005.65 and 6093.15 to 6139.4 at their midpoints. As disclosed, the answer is 0.01 mag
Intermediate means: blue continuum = 27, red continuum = 25.7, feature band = 26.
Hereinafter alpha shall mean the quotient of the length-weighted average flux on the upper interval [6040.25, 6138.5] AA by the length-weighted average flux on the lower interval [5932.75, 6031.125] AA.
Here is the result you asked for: 0.96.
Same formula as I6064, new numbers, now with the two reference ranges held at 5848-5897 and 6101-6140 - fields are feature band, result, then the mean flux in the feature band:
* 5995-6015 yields 0.02 mag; 26.7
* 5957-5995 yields 0.02 mag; 27.1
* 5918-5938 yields 0.00 mag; 28.5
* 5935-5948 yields 0.03 mag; 27.4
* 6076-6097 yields 0.03 mag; 25.6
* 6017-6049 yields 0.02 mag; 26.5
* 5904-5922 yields -0.01 mag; 28.9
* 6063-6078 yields 0.03 mag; 25.8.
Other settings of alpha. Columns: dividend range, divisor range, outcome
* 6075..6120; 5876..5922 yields 0.89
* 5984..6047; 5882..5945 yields 0.93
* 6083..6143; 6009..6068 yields 0.98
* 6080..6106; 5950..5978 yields 0.93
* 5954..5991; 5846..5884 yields 0.92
